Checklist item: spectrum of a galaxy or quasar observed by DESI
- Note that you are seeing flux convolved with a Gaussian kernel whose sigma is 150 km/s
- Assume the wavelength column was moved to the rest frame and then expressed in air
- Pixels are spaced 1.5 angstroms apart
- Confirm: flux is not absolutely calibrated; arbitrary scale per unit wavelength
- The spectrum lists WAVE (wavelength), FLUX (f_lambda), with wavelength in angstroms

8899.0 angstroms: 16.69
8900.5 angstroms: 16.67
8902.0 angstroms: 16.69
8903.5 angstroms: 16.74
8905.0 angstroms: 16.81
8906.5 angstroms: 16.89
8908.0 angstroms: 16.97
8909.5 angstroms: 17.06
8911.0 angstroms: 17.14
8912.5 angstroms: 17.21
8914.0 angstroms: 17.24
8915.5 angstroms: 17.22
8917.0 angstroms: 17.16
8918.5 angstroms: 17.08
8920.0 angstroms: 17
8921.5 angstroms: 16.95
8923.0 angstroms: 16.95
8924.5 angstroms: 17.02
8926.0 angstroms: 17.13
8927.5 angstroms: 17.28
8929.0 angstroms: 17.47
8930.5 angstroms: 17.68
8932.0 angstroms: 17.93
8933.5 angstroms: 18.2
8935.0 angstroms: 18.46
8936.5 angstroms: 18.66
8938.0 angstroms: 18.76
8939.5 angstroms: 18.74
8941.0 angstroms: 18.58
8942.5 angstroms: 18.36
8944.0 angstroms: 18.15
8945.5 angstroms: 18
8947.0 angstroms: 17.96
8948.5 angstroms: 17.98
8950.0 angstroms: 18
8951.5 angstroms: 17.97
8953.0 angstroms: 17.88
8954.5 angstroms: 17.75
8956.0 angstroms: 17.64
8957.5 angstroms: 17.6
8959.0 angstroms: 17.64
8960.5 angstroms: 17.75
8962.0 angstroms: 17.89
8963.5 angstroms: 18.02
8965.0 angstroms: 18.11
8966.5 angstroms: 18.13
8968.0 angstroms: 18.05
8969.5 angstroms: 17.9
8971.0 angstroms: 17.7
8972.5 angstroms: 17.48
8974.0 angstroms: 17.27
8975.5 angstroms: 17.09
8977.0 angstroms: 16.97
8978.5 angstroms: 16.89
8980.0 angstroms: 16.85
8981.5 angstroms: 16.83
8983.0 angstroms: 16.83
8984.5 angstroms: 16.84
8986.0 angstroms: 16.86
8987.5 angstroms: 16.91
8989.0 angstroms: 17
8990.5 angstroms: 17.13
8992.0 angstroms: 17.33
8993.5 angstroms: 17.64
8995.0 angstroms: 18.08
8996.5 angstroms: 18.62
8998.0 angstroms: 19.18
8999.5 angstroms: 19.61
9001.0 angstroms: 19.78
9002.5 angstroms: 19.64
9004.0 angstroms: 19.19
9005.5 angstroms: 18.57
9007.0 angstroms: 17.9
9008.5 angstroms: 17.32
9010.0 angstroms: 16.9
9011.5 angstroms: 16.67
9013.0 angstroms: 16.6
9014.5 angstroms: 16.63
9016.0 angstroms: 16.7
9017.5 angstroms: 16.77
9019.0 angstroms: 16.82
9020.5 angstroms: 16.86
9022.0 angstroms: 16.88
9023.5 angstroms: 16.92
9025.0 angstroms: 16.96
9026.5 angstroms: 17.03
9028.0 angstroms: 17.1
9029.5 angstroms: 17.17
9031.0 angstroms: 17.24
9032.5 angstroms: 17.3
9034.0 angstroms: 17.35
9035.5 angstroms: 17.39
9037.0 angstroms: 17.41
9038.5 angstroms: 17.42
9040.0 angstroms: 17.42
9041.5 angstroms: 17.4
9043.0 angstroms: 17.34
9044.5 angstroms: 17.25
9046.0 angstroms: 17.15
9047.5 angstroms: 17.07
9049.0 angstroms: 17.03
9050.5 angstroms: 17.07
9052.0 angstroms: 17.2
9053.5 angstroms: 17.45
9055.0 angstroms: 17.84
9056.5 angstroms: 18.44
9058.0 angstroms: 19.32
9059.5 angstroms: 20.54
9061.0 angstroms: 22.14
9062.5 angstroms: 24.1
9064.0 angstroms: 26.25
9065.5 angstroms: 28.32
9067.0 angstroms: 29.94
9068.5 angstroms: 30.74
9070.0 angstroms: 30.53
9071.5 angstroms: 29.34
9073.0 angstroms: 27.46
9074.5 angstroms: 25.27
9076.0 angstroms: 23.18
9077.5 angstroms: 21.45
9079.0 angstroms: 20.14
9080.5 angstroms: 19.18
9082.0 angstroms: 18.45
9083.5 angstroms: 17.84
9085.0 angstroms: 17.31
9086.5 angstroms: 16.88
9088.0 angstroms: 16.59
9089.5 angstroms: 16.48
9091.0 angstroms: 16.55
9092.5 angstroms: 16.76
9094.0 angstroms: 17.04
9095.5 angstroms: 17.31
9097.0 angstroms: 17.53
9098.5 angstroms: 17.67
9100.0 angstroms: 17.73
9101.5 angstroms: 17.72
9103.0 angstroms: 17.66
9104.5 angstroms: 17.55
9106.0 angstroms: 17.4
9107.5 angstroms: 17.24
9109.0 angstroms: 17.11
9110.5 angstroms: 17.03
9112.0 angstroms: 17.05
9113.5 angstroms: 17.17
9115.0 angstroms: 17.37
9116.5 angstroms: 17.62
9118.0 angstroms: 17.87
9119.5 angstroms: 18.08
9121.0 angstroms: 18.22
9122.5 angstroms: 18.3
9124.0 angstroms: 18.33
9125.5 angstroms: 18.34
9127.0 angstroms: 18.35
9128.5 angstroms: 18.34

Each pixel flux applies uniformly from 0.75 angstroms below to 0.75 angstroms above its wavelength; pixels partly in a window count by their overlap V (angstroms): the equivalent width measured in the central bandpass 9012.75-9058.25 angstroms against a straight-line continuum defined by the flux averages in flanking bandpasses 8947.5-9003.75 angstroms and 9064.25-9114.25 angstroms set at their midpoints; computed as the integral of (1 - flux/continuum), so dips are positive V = 4.4 angstroms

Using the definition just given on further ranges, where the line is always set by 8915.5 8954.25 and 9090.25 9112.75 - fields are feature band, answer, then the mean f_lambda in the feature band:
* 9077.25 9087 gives -0.7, 18.7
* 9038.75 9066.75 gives -3.4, 19.6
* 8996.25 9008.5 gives -1.0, 19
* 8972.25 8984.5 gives 0.5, 17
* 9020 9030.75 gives 0.3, 17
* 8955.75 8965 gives 0.0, 17.8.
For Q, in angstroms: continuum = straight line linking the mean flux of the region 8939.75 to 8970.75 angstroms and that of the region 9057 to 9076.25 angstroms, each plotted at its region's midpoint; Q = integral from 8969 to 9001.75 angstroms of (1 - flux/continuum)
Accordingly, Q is 4.1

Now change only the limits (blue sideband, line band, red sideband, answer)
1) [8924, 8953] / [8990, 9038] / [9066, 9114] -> 3.5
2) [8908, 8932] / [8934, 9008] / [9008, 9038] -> -3.6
